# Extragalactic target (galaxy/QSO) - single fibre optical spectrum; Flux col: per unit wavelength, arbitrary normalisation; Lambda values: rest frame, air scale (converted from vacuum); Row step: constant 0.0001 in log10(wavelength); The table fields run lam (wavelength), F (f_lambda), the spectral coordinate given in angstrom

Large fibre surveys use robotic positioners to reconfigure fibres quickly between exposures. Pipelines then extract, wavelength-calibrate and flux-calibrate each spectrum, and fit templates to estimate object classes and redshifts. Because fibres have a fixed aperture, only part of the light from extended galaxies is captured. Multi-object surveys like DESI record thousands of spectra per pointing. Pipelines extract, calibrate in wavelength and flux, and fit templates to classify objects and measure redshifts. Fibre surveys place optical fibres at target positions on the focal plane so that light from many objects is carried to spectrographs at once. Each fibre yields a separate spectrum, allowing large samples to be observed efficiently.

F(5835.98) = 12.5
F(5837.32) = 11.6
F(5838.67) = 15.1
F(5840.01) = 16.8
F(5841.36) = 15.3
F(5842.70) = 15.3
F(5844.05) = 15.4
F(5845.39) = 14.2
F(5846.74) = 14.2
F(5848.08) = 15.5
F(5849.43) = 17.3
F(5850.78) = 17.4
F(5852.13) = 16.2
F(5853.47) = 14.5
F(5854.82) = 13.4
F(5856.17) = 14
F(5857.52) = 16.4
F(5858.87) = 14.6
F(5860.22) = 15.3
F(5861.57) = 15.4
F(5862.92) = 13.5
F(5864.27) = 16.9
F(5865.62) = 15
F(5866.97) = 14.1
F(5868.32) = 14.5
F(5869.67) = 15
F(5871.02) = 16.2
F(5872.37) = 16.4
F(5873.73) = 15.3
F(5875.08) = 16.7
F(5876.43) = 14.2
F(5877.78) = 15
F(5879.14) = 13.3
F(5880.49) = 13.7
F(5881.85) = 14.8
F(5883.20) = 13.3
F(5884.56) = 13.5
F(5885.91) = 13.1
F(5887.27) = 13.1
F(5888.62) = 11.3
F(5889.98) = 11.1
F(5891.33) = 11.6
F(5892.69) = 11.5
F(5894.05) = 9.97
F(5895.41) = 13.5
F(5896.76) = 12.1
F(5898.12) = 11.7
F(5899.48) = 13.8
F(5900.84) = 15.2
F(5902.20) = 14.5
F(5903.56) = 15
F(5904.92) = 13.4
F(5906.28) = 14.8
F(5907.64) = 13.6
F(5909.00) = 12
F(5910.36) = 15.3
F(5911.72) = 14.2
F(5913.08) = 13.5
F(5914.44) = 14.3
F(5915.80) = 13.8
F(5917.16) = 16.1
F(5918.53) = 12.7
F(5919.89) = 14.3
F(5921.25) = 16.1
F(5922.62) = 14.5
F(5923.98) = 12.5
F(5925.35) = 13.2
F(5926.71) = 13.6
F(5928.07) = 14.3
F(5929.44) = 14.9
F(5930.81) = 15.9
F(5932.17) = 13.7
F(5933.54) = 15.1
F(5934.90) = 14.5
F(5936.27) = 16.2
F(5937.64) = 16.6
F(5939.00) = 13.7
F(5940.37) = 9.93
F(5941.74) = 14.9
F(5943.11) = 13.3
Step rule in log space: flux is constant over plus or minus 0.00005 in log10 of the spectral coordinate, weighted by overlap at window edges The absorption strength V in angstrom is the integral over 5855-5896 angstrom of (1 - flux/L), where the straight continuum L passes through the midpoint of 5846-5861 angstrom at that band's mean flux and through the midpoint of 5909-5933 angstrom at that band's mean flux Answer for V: 2.5 angstrom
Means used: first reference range 15.3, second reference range 14.2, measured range 14.1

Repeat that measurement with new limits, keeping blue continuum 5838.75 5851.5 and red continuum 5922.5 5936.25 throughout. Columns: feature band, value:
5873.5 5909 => 3.7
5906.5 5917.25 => 0.4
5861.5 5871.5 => 0.2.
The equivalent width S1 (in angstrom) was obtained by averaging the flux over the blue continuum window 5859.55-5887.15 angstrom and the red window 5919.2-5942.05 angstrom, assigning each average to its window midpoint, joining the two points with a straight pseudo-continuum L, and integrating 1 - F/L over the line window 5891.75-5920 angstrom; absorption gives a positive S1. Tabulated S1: 1.9 angstrom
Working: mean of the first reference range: 14.7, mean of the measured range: 13.6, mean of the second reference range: 14.3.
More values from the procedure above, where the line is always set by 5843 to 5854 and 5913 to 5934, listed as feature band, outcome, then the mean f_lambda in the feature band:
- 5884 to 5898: 2.6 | 12.1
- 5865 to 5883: 0.3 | 14.9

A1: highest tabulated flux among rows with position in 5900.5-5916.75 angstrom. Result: 15.3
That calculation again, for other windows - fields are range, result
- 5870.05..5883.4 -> 16.7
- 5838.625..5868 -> 17.4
